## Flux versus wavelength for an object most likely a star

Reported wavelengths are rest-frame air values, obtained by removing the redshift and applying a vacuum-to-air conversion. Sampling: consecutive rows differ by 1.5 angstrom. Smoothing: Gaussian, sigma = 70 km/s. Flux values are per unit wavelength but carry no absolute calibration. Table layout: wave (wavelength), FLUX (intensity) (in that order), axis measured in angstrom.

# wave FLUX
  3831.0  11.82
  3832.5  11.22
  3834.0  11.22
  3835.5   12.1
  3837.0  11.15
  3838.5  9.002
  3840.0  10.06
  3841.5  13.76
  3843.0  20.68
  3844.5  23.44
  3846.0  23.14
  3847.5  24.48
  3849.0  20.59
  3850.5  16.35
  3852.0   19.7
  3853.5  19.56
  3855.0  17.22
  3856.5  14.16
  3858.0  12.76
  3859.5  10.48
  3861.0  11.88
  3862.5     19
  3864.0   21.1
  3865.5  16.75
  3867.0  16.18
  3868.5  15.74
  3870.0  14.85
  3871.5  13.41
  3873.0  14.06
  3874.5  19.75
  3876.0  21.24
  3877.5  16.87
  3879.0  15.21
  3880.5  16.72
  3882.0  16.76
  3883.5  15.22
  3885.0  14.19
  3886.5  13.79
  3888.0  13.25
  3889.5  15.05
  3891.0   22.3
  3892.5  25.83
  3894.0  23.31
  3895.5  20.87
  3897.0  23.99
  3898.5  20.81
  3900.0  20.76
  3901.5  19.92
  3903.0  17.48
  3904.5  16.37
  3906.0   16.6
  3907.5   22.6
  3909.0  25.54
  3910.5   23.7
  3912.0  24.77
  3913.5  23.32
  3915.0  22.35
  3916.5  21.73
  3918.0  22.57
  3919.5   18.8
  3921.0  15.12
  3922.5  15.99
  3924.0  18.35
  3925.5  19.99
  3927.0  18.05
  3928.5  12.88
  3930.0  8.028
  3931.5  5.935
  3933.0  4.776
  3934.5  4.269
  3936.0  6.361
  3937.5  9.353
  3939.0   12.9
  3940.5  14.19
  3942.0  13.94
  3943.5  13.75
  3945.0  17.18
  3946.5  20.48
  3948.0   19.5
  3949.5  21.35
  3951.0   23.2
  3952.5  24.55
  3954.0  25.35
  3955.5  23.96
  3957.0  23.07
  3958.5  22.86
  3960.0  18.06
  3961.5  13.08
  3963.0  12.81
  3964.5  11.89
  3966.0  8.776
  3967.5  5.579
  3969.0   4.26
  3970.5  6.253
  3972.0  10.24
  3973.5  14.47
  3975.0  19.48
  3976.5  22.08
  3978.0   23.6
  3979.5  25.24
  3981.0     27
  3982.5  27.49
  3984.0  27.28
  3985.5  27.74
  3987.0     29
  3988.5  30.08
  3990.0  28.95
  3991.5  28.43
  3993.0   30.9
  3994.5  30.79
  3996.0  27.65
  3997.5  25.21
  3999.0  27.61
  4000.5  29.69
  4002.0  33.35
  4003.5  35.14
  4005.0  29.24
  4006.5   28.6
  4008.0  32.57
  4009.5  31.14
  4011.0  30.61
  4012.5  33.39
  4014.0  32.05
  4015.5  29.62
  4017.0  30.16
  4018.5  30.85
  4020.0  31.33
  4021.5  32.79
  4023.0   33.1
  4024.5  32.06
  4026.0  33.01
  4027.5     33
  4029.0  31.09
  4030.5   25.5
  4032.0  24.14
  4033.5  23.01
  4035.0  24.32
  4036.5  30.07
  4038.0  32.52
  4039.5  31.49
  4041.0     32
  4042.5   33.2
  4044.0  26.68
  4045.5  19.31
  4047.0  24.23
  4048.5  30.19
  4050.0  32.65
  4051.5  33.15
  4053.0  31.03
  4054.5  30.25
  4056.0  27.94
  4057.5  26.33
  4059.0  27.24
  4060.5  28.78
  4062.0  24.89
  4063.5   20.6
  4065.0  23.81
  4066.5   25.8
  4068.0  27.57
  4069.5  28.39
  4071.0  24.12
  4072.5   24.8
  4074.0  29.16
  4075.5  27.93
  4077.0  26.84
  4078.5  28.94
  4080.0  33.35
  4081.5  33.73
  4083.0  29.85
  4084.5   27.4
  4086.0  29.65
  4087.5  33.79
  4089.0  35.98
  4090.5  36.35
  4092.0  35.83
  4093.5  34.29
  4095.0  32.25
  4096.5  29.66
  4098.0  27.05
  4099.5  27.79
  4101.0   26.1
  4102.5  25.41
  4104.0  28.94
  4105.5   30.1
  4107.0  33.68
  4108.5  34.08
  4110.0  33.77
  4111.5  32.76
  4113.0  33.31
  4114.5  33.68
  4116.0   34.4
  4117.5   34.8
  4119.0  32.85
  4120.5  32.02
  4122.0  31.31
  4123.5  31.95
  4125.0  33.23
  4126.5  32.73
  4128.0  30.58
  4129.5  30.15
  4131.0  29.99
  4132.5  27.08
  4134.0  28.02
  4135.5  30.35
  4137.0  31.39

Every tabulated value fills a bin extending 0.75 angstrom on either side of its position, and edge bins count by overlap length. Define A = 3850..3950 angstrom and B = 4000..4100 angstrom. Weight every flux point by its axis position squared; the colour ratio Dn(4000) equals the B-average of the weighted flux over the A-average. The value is 1.89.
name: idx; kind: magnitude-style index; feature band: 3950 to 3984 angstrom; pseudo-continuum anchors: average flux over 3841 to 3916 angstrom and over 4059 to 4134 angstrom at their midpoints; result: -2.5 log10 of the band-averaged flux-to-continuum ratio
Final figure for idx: 0.27 mag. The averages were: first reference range 18.6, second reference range 30.2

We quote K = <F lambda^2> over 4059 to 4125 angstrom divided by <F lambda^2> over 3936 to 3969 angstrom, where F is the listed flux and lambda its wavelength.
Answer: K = 1.97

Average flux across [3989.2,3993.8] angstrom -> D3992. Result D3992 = 29.4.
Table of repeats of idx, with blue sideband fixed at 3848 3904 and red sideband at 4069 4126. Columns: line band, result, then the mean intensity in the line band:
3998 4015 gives -0.22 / 31.1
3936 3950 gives 0.38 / 15.2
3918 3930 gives 0.21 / 16.8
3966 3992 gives 0.17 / 20.6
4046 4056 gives -0.06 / 29.8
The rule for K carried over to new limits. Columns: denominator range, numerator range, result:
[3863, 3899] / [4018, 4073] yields 1.73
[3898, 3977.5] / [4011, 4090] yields 1.86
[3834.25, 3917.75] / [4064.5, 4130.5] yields 1.90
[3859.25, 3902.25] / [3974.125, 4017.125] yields 1.72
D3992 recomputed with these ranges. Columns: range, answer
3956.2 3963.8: 18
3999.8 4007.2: 31.2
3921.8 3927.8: 18.1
